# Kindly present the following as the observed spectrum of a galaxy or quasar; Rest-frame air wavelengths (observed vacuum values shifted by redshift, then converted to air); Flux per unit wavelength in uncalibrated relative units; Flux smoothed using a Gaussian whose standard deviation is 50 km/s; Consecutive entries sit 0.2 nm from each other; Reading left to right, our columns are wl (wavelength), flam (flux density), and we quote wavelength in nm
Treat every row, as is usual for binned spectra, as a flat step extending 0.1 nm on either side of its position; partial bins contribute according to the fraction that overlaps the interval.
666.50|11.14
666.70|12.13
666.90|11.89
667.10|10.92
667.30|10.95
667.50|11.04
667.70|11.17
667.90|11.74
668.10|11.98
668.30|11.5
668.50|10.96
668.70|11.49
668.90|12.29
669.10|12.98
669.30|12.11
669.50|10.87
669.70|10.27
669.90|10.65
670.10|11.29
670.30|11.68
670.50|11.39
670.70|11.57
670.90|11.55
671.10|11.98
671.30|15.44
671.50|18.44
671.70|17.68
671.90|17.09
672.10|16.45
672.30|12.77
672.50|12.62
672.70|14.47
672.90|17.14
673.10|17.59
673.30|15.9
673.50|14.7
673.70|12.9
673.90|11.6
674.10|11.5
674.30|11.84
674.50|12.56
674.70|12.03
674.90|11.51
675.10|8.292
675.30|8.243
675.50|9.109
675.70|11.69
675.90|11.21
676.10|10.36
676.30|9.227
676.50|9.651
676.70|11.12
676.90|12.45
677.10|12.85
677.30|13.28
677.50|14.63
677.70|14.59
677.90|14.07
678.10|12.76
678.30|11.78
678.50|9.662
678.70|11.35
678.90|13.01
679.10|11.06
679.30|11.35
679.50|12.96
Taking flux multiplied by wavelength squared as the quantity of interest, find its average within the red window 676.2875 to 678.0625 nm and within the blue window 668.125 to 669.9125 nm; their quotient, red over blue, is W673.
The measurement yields 1.12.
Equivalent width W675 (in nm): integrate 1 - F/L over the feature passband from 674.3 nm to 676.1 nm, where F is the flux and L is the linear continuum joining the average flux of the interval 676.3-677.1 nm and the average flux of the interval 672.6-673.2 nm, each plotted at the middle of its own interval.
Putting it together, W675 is 0.345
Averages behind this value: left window 16.4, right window 11.1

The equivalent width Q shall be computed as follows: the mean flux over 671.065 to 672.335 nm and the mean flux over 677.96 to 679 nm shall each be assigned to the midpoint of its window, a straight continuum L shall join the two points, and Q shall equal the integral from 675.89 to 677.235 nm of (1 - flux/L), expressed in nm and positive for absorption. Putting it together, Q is 0.20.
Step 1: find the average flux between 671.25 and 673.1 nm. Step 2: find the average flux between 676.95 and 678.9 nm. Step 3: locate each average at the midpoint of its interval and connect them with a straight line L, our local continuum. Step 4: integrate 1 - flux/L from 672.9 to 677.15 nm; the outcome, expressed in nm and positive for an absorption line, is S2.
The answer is 0.75 nm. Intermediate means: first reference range 15.9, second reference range 12.8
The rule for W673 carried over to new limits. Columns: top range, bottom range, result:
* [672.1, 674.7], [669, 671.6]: 1.13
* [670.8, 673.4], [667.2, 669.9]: 1.35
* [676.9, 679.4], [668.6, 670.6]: 1.12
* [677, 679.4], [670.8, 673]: 0.85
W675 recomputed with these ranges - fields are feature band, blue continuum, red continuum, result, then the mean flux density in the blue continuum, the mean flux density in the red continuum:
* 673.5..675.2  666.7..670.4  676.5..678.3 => 0.10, 11.5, 12.9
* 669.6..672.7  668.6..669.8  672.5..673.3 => 0.11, 11.7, 15.9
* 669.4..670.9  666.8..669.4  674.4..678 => 0.06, 11.6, 11.5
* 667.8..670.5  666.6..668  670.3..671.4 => 0.08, 11.4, 12.3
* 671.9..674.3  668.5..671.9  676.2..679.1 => -0.36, 12.7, 12.1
